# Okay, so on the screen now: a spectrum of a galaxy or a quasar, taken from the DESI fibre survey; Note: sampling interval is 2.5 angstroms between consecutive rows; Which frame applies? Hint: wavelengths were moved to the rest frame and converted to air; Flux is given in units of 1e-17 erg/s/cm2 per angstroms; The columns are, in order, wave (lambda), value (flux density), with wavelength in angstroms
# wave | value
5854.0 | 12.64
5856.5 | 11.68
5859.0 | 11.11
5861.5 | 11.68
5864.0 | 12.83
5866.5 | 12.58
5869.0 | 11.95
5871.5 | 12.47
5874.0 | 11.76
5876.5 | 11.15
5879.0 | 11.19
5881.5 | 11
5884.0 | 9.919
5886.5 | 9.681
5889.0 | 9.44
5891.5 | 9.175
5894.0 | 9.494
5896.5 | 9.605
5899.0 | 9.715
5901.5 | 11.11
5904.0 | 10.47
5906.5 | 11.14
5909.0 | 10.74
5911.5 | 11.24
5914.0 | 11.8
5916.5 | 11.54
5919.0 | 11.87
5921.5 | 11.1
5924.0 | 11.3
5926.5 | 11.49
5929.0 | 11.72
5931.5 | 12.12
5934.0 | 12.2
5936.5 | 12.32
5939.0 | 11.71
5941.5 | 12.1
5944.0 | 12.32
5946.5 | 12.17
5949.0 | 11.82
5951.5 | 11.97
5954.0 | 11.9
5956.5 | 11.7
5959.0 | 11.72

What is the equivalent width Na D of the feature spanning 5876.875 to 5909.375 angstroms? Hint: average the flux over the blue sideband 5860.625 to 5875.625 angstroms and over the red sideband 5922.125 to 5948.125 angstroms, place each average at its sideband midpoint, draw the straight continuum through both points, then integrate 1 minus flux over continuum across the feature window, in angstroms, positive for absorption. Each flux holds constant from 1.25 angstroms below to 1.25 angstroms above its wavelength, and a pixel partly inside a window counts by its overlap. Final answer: 5.0 angstroms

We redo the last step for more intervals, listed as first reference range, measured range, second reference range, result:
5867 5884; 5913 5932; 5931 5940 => 0.59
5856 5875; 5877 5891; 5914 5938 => 2.00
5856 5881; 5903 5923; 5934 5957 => 1.15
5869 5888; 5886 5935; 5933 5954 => 3.01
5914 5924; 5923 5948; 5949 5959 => -0.61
